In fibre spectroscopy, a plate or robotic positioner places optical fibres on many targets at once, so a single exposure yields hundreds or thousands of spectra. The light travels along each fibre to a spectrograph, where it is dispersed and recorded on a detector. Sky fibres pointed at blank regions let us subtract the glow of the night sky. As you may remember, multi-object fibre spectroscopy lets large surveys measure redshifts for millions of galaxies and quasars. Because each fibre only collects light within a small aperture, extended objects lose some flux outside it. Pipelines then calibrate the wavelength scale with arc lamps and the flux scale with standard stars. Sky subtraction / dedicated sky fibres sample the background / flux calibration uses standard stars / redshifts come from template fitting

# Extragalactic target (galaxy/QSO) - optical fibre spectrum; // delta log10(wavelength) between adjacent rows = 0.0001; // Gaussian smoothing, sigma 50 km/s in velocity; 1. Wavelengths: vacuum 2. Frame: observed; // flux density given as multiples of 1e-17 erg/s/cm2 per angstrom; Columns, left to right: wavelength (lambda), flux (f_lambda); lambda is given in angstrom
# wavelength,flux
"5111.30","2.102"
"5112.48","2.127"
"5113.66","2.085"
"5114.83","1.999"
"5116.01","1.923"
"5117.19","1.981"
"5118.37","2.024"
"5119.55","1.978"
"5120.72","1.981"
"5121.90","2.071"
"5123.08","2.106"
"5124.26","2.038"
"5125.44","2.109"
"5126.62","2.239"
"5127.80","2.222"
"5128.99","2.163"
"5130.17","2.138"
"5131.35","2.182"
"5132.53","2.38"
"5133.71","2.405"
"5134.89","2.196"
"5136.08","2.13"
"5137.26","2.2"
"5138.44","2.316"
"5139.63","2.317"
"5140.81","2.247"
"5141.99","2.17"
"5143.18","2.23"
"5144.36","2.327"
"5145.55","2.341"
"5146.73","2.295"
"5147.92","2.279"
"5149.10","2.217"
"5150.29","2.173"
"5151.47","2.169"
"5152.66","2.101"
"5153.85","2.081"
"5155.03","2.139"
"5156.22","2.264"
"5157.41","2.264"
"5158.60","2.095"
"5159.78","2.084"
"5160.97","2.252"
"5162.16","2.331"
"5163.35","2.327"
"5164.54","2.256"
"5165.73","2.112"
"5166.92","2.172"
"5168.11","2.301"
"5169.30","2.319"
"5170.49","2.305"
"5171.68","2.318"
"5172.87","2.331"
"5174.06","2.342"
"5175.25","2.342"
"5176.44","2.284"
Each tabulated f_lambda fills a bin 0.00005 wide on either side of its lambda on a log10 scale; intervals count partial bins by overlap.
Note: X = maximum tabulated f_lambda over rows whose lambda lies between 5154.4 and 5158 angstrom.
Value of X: 2.264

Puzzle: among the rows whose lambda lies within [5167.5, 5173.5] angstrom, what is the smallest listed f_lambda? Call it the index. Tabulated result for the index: 2.301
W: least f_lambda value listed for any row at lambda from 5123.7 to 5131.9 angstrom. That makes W 2.038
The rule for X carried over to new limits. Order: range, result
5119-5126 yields 2.109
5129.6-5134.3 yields 2.405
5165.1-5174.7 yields 2.342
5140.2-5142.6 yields 2.247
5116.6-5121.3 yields 2.024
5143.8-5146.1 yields 2.341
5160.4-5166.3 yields 2.331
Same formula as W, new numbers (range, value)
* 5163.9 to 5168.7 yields 2.112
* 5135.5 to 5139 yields 2.13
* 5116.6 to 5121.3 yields 1.978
